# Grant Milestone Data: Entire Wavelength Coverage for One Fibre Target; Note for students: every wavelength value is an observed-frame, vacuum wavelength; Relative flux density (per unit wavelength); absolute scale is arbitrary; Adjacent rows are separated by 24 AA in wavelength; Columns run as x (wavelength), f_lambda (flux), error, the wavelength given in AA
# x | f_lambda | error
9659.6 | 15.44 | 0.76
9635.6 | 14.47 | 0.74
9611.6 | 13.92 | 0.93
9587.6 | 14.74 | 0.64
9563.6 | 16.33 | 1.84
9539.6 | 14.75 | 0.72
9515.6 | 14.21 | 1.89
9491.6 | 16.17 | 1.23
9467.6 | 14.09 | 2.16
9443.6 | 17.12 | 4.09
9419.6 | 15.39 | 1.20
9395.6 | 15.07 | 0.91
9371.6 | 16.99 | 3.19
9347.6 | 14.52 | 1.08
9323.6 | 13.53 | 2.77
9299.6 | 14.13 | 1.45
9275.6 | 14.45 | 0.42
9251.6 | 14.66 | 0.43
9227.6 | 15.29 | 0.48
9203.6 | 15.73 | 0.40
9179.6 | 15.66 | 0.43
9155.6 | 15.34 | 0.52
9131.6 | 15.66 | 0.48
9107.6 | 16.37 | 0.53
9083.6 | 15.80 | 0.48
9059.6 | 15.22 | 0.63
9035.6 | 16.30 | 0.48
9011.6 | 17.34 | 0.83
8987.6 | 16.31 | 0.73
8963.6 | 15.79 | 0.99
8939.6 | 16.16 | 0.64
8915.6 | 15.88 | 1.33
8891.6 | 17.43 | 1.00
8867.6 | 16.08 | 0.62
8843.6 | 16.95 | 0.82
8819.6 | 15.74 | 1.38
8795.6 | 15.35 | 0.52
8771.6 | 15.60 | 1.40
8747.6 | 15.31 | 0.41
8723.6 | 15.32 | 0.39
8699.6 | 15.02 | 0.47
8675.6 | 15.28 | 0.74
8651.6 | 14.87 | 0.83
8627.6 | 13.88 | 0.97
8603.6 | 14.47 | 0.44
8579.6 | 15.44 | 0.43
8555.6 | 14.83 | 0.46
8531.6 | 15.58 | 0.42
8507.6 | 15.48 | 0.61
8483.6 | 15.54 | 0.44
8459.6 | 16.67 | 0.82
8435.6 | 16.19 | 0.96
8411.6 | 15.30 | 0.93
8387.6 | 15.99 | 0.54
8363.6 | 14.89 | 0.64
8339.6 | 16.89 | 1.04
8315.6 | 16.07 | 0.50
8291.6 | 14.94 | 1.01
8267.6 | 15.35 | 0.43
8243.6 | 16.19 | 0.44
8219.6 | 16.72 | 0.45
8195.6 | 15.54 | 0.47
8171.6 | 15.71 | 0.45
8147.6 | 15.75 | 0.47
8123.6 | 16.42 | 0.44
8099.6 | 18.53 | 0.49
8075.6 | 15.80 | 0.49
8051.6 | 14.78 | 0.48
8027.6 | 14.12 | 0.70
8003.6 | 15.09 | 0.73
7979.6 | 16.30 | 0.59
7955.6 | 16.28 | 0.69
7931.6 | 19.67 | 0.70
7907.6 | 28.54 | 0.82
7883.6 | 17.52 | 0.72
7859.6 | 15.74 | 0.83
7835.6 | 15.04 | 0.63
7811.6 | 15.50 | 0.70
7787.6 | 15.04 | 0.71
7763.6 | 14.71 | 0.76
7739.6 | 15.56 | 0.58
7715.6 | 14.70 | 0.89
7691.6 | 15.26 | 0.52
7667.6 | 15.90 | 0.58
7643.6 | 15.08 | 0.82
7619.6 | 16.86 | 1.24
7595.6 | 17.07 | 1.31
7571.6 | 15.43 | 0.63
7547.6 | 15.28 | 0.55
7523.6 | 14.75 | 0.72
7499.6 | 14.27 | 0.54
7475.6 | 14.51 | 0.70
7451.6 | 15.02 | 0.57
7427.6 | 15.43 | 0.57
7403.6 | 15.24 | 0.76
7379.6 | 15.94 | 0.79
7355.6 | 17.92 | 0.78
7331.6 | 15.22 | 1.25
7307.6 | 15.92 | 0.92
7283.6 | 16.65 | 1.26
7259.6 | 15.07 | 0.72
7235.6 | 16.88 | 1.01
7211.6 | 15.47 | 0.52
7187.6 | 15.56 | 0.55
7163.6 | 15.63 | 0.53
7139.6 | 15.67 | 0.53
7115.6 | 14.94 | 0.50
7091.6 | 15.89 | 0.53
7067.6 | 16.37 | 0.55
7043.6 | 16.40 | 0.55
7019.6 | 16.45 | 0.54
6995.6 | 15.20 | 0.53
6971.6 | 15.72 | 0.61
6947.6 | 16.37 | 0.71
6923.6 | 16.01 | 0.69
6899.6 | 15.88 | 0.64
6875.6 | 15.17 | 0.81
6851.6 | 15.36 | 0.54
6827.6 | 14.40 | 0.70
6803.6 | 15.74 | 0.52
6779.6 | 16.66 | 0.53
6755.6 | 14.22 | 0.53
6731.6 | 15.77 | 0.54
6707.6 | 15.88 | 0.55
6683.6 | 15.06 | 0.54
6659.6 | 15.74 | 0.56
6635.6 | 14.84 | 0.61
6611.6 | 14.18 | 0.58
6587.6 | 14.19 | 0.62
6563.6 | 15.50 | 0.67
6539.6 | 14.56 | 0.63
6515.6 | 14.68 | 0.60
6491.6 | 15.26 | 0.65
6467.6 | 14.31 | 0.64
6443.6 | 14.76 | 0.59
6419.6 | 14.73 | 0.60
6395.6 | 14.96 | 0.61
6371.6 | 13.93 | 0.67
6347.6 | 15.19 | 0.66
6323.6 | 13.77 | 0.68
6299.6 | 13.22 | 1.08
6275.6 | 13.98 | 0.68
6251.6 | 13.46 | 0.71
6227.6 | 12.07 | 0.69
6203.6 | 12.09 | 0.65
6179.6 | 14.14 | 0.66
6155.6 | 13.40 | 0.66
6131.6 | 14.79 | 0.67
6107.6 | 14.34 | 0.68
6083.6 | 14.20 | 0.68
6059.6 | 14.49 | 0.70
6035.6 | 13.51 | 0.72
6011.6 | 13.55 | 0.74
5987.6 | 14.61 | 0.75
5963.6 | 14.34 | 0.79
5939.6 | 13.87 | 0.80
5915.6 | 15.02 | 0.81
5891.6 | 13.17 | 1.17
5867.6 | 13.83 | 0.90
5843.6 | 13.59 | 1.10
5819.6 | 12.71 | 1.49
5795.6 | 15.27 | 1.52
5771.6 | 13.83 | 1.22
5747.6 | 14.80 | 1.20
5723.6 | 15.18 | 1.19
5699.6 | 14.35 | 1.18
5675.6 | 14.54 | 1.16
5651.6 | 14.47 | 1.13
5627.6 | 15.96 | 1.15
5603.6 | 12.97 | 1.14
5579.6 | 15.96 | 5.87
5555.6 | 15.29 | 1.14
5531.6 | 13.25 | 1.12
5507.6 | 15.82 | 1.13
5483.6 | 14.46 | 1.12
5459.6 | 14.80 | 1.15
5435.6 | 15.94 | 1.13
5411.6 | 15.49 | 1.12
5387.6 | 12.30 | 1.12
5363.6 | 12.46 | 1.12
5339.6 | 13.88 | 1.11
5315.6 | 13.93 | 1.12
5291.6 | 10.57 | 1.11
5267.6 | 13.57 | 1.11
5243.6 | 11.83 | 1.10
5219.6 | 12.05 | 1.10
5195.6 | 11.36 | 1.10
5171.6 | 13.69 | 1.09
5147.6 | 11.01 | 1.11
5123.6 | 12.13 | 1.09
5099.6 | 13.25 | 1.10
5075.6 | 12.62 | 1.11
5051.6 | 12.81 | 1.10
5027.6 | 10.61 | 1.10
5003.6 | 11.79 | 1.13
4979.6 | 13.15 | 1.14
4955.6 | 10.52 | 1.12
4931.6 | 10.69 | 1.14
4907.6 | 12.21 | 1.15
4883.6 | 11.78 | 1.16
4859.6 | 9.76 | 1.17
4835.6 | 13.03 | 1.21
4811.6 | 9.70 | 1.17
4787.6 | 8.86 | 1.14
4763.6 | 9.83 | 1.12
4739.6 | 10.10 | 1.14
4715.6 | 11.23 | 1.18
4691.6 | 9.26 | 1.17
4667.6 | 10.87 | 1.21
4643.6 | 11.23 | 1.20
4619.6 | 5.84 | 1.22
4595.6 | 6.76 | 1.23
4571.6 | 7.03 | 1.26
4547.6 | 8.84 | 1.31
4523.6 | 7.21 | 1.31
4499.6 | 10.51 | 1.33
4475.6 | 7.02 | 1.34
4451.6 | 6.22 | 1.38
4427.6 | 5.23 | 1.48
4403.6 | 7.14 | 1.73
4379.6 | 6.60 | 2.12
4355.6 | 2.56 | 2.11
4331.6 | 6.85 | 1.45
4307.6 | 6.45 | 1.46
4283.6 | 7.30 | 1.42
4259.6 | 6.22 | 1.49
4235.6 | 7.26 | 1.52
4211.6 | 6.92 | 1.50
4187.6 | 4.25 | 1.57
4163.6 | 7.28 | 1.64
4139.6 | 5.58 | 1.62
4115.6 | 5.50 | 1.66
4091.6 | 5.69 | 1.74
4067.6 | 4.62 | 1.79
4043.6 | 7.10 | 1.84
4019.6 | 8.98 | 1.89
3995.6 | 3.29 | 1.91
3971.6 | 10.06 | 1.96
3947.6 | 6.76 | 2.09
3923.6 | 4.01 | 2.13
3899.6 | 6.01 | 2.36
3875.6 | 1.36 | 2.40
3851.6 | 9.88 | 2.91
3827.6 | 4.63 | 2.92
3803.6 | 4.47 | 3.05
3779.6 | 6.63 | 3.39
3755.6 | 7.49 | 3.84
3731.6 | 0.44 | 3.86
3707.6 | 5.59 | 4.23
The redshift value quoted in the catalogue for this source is 0.205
